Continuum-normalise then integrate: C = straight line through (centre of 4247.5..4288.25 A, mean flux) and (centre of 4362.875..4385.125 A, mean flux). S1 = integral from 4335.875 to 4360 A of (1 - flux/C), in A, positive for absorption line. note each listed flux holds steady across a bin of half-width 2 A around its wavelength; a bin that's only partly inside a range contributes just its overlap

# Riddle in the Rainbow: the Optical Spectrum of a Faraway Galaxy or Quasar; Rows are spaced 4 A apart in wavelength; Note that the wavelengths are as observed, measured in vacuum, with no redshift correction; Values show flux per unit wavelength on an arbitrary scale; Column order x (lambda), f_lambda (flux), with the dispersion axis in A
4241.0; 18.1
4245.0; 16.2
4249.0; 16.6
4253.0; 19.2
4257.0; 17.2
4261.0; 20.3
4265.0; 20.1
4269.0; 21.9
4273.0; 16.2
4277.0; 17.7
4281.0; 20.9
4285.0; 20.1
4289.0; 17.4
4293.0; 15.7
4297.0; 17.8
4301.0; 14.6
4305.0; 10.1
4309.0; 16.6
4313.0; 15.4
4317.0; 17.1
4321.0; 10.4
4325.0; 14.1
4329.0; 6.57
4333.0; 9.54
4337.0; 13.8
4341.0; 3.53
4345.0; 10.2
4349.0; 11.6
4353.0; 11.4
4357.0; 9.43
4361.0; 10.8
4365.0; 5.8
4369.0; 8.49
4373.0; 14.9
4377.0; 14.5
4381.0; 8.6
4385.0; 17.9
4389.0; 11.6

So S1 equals 5.84 A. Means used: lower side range 19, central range 9.89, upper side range 11.2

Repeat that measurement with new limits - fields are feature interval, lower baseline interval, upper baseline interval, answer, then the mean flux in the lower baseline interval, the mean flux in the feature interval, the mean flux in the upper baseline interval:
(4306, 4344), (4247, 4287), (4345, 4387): 7.40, 19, 11.8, 11.3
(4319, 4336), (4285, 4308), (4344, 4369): 2.99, 15.6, 10.4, 9.75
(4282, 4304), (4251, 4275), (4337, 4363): -1.35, 19.2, 17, 9.82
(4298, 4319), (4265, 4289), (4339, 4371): 0.11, 19.3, 14.9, 8.91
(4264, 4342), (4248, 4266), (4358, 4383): 2.74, 18.7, 15.1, 10.5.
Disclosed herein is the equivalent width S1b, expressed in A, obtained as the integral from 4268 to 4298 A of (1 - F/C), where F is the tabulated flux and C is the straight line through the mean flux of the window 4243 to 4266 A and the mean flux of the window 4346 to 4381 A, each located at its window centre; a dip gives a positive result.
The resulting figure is -3.9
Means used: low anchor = 18.2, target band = 18.4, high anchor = 10.7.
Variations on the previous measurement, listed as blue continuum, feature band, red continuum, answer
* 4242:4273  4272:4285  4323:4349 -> -2.0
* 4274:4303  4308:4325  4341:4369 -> -0.6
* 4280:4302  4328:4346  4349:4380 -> 6.2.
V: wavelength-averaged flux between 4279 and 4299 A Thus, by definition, 18.4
